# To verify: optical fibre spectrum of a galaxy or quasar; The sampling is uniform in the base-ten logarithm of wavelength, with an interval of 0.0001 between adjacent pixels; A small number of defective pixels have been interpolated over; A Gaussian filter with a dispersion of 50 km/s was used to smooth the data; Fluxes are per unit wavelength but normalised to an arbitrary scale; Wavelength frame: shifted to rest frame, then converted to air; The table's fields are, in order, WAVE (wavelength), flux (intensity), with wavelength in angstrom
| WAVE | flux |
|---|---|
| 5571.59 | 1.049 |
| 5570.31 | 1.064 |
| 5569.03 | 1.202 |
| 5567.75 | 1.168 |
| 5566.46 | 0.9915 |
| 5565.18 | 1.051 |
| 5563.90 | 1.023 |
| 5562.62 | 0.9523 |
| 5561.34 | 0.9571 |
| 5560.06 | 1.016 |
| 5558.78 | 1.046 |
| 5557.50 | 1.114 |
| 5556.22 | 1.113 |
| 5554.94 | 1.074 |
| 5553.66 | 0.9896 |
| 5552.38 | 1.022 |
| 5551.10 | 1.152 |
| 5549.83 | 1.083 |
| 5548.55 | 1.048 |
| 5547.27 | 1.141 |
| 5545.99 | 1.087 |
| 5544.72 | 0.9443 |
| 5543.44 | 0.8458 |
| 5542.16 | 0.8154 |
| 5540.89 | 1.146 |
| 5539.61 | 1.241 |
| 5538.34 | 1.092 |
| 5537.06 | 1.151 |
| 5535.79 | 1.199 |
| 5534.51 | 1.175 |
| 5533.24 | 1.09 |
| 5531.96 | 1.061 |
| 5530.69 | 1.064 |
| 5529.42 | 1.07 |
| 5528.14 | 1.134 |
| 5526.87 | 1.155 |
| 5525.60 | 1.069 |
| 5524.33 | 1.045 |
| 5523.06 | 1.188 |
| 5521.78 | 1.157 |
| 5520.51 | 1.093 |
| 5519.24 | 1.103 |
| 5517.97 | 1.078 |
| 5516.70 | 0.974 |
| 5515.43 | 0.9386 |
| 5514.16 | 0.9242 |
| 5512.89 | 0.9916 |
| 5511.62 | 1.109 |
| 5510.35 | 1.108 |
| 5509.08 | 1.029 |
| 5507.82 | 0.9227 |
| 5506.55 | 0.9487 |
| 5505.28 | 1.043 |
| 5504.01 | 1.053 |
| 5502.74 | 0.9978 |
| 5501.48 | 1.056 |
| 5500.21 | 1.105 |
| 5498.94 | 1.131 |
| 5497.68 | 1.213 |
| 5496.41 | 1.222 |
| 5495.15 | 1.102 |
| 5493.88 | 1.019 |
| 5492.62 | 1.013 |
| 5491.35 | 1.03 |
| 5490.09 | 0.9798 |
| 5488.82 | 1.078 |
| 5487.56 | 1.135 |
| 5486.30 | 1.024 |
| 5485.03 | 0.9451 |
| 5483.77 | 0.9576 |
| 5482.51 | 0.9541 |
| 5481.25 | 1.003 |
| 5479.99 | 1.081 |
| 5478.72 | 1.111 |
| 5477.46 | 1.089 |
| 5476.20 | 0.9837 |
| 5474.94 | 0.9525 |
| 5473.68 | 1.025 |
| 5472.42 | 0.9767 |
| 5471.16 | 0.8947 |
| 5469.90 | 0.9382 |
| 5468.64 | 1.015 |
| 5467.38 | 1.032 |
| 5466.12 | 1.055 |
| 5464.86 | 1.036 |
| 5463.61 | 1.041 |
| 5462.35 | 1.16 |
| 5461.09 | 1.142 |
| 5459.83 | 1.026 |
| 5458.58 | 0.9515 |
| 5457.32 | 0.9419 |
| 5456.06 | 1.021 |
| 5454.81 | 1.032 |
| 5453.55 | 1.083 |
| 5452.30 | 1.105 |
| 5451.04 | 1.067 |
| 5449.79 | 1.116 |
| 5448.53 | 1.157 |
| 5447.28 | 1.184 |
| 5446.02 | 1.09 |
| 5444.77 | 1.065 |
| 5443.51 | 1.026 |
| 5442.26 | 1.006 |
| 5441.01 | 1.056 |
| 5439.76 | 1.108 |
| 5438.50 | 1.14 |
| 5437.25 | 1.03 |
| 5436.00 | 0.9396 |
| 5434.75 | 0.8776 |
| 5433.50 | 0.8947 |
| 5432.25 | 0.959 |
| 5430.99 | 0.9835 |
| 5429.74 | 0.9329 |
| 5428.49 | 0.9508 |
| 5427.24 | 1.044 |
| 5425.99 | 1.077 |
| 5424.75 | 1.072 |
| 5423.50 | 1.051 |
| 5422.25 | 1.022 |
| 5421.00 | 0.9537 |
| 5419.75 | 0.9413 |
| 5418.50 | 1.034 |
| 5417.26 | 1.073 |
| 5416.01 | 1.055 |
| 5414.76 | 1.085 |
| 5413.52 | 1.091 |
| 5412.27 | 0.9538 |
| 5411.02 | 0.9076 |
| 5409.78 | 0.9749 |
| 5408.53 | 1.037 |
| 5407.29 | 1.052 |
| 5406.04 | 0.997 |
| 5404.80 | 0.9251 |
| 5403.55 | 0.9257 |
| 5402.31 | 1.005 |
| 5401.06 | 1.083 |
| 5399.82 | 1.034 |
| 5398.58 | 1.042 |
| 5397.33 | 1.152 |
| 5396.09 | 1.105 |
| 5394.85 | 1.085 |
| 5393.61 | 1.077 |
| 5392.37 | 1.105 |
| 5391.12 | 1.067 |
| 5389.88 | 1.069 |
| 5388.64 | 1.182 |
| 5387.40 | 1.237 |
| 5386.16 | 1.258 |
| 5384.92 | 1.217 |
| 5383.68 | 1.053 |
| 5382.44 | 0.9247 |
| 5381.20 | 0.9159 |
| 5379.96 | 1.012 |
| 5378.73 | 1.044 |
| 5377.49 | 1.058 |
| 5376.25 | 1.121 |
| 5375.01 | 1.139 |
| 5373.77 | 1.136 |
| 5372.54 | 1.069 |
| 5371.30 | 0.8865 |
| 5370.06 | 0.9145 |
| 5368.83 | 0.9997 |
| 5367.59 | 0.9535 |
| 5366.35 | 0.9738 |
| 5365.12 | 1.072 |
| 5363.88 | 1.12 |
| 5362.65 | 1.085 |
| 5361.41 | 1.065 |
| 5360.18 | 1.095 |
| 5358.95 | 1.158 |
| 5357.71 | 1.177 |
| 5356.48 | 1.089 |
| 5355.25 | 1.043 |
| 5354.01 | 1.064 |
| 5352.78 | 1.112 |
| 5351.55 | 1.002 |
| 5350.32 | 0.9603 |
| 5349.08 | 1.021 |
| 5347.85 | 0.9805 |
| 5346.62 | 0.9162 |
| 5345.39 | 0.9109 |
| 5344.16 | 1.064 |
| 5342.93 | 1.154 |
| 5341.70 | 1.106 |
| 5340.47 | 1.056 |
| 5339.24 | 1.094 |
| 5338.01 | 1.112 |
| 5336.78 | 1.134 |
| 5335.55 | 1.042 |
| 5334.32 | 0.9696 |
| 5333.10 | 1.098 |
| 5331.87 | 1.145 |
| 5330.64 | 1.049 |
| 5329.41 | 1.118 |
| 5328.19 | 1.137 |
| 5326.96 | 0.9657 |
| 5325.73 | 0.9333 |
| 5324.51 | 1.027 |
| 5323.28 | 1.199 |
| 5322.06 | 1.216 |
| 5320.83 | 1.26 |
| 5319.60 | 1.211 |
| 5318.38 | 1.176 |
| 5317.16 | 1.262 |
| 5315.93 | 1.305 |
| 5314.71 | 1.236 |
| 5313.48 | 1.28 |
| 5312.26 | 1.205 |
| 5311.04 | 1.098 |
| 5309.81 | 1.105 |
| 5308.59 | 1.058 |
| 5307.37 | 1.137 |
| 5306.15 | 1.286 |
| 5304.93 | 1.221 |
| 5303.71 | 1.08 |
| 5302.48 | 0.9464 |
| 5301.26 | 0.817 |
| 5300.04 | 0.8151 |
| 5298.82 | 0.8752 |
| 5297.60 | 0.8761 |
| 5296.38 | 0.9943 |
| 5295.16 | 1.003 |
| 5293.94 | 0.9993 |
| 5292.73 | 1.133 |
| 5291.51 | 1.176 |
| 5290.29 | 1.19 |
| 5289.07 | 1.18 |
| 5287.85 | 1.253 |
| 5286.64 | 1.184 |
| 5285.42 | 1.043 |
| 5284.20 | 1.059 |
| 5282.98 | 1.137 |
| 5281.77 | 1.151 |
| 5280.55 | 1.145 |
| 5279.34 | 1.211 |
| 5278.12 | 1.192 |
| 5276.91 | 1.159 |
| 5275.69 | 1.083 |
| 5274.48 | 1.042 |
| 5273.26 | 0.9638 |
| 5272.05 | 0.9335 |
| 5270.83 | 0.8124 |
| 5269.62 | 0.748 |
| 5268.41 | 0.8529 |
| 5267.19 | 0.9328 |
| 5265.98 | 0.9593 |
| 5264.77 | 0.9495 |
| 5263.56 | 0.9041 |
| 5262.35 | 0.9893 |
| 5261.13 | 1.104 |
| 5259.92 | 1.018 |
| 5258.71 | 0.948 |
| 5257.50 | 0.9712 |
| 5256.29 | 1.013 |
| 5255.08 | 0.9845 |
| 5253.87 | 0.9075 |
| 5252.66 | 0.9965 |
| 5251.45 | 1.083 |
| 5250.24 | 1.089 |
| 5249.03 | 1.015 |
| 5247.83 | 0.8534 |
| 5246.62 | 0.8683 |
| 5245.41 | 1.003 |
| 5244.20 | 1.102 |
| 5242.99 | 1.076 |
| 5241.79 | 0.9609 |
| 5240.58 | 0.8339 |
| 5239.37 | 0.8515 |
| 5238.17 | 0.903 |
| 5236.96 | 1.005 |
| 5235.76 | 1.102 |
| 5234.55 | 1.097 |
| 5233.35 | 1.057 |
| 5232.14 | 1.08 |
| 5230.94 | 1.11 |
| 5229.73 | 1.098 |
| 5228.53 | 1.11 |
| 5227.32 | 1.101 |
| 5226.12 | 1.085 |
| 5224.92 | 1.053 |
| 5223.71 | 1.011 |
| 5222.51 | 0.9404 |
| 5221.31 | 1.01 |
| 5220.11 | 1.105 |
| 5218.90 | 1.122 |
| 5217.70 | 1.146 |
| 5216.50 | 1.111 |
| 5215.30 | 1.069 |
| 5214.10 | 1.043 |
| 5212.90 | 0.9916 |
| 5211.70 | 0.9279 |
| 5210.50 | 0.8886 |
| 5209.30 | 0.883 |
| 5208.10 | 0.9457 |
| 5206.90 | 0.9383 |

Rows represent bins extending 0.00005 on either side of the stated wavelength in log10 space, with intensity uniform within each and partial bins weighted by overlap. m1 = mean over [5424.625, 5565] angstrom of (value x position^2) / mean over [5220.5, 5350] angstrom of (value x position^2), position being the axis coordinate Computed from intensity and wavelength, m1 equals 1.1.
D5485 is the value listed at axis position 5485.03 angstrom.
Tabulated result 0.9451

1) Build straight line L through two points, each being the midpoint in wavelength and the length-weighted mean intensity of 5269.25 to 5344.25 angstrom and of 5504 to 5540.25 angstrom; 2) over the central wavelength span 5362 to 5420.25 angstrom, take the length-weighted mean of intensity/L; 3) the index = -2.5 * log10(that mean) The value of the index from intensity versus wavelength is 0.04 mag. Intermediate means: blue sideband 1.09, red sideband 1.08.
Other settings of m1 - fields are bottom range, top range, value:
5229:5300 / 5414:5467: 1.09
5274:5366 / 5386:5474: 0.99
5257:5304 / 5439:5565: 1.12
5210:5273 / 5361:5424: 1.11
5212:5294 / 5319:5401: 1.08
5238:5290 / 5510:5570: 1.17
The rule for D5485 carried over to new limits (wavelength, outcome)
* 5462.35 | 1.16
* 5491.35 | 1.03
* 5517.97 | 1.078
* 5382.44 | 0.9247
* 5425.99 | 1.077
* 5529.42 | 1.07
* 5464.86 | 1.036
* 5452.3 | 1.105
